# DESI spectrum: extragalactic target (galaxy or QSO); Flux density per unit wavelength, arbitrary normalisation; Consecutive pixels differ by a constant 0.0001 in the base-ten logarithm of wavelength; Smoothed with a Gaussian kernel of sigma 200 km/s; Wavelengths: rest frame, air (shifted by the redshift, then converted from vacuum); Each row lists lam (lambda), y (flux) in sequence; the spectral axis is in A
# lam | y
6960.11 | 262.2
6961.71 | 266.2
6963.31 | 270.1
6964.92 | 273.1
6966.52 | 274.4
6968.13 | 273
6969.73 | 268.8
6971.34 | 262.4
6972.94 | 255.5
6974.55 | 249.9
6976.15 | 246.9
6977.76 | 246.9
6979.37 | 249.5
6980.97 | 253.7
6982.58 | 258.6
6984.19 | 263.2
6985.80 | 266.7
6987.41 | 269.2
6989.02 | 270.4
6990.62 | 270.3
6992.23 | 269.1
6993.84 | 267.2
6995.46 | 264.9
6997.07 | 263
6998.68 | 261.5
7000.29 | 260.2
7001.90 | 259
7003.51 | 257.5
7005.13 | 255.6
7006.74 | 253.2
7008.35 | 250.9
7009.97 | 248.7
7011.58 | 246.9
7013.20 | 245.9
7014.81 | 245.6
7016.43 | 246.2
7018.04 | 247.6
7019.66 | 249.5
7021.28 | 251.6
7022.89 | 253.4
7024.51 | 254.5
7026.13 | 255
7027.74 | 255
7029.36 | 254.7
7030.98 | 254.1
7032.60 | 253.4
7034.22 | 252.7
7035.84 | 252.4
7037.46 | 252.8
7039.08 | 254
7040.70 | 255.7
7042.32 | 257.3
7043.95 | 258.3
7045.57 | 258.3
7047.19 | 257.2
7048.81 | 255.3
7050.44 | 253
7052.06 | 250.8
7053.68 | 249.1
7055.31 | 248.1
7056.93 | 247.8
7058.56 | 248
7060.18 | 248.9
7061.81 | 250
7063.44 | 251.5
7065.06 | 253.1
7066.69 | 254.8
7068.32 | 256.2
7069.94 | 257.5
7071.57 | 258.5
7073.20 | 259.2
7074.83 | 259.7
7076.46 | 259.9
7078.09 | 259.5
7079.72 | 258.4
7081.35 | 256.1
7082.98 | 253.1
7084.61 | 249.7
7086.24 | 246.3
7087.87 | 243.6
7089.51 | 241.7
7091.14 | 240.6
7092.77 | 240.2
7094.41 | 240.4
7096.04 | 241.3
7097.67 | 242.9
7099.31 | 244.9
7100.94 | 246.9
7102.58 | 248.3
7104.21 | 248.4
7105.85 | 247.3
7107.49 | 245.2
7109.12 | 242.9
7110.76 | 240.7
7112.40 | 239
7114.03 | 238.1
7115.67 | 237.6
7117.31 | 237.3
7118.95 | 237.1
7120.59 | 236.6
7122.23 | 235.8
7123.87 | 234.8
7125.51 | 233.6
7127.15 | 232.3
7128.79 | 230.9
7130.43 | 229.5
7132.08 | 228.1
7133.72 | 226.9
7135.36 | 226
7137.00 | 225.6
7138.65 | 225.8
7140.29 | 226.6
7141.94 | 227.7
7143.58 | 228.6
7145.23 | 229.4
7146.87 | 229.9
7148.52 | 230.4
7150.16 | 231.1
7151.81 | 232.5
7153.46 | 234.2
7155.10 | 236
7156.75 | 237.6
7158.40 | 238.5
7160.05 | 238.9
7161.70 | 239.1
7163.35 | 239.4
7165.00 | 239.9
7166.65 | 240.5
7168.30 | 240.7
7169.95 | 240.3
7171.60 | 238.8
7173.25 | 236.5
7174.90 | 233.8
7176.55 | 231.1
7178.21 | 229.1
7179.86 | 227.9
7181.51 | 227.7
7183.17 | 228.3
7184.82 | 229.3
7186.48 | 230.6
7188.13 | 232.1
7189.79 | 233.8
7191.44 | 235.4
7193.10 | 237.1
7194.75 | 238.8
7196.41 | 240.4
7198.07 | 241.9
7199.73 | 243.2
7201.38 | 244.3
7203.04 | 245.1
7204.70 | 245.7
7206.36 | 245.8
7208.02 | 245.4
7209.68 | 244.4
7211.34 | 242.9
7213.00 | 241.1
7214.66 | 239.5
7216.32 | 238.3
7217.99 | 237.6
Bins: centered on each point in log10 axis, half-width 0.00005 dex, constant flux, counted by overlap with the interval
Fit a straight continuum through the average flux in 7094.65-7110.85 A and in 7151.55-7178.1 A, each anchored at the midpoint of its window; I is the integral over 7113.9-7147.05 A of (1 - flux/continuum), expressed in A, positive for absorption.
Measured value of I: 1.4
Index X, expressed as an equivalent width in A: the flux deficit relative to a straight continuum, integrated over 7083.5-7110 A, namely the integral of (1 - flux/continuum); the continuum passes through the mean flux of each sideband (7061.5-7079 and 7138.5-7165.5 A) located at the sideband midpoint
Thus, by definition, 0.5 A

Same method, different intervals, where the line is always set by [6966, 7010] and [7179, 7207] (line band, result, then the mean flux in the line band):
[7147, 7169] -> 0.4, 237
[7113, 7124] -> 0.4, 237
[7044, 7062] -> 0.1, 252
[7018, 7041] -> 0.2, 253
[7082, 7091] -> 0.1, 247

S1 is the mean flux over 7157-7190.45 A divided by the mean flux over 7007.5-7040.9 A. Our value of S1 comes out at 0.9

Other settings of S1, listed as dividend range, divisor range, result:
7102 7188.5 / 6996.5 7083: 0.92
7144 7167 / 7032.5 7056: 0.93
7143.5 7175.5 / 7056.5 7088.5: 0.93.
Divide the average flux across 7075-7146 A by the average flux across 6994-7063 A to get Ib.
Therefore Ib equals 0.95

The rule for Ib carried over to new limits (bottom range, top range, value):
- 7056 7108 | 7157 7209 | 0.95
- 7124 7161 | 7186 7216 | 1.04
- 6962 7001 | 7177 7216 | 0.90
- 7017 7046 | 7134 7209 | 0.93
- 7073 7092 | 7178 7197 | 0.92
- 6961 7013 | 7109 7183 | 0.90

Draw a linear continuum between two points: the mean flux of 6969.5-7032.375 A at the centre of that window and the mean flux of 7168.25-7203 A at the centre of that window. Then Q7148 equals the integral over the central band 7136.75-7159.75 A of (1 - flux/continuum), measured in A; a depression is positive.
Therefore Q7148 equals 0.8 A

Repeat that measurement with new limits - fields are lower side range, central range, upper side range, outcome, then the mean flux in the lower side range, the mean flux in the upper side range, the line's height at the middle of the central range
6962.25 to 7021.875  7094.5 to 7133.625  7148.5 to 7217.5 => 1.0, 259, 237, 245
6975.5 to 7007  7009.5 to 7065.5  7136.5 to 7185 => 0.2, 260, 233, 253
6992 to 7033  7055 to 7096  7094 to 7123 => -0.8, 255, 242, 246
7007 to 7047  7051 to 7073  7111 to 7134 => -0.6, 252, 234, 246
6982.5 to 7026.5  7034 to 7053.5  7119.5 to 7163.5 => -0.4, 257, 232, 250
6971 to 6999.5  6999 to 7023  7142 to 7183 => 0.5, 261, 234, 257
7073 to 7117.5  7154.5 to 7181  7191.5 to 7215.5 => 0.8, 247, 242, 244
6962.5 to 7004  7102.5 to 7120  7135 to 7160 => -0.3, 263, 231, 238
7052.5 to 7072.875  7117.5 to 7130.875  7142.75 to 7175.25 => 0.4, 252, 236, 242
